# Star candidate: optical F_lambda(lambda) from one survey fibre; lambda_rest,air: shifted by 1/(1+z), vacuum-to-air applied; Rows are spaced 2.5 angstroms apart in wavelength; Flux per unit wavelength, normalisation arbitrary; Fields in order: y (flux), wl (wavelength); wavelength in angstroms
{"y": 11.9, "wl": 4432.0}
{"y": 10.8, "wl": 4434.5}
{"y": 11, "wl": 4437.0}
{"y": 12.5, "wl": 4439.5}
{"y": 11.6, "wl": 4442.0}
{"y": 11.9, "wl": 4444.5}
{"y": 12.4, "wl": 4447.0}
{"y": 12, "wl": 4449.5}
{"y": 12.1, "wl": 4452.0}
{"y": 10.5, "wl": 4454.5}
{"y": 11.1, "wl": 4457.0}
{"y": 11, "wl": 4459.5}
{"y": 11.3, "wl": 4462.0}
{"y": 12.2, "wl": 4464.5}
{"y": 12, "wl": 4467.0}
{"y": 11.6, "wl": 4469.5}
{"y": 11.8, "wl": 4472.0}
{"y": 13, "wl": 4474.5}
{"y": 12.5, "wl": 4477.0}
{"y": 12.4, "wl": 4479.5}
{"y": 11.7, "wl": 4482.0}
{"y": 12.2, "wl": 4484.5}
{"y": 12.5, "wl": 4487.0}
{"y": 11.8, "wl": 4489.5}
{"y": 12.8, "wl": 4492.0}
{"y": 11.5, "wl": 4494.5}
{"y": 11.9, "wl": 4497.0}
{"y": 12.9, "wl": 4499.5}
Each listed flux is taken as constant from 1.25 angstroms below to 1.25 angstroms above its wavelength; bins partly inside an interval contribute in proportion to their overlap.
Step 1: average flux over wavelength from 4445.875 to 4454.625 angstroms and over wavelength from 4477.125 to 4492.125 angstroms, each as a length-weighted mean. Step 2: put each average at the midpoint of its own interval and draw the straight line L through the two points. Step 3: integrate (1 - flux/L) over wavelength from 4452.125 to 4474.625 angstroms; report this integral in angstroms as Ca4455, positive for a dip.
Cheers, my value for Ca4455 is 0.9 angstroms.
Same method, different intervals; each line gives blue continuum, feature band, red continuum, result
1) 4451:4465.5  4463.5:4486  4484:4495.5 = -0.74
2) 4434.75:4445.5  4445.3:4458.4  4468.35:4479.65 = 0.26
